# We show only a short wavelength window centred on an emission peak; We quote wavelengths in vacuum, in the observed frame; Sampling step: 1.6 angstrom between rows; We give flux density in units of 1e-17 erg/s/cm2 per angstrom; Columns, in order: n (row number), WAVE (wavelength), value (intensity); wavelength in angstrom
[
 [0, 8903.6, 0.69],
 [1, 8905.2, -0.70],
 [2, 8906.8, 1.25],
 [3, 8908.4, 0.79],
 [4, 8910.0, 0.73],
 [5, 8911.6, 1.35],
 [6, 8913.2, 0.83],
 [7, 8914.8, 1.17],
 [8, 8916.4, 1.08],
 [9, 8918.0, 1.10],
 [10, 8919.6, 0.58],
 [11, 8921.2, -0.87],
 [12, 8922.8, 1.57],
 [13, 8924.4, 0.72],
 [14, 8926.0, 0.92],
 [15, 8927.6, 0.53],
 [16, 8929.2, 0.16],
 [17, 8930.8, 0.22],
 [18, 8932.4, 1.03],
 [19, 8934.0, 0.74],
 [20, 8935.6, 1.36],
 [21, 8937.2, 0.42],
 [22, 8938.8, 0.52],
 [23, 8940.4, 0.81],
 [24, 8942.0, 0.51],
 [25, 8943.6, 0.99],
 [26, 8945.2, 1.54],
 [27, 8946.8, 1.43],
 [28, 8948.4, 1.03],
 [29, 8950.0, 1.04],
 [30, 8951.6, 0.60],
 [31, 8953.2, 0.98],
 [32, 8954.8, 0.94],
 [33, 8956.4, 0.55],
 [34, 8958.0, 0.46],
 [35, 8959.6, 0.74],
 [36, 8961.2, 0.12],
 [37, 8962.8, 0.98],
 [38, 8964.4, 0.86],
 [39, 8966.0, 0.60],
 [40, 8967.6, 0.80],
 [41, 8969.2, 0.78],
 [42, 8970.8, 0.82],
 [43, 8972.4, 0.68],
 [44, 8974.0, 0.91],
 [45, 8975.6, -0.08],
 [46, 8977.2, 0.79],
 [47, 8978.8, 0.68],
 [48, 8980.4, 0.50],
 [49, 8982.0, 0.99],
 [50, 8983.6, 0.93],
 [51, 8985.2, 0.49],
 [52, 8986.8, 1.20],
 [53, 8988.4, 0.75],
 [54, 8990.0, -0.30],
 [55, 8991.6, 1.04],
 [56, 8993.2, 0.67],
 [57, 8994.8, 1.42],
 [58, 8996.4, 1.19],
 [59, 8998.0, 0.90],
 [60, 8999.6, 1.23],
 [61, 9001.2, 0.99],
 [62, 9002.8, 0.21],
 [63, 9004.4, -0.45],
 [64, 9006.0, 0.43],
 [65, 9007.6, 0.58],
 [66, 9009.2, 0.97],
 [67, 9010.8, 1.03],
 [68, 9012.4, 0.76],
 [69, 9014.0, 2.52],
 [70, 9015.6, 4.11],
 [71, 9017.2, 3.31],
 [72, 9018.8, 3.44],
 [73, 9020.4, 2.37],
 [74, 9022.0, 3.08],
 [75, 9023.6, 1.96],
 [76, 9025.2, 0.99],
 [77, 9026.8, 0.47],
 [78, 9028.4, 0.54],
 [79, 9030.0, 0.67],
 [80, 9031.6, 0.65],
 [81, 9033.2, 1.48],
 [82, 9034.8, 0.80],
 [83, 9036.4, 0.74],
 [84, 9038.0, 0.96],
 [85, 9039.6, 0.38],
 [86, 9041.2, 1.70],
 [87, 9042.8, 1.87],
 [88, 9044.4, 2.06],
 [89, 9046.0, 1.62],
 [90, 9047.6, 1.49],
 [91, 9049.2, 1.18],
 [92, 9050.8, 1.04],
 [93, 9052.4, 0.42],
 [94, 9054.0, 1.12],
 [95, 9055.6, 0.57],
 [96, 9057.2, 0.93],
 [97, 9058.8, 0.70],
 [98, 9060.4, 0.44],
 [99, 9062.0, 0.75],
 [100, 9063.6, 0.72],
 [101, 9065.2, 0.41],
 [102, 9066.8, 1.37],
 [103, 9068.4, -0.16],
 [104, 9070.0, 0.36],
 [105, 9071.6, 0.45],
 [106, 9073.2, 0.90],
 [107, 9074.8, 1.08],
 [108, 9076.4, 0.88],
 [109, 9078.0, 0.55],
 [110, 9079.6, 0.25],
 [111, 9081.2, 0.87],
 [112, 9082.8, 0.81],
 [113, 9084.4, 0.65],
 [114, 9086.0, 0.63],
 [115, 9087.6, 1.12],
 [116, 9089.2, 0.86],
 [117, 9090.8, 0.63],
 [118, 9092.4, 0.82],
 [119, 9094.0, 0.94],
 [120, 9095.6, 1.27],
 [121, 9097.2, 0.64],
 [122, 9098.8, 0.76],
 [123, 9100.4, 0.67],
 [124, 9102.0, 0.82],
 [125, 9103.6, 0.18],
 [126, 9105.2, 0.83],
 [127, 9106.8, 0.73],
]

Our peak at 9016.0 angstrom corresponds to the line H-alpha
